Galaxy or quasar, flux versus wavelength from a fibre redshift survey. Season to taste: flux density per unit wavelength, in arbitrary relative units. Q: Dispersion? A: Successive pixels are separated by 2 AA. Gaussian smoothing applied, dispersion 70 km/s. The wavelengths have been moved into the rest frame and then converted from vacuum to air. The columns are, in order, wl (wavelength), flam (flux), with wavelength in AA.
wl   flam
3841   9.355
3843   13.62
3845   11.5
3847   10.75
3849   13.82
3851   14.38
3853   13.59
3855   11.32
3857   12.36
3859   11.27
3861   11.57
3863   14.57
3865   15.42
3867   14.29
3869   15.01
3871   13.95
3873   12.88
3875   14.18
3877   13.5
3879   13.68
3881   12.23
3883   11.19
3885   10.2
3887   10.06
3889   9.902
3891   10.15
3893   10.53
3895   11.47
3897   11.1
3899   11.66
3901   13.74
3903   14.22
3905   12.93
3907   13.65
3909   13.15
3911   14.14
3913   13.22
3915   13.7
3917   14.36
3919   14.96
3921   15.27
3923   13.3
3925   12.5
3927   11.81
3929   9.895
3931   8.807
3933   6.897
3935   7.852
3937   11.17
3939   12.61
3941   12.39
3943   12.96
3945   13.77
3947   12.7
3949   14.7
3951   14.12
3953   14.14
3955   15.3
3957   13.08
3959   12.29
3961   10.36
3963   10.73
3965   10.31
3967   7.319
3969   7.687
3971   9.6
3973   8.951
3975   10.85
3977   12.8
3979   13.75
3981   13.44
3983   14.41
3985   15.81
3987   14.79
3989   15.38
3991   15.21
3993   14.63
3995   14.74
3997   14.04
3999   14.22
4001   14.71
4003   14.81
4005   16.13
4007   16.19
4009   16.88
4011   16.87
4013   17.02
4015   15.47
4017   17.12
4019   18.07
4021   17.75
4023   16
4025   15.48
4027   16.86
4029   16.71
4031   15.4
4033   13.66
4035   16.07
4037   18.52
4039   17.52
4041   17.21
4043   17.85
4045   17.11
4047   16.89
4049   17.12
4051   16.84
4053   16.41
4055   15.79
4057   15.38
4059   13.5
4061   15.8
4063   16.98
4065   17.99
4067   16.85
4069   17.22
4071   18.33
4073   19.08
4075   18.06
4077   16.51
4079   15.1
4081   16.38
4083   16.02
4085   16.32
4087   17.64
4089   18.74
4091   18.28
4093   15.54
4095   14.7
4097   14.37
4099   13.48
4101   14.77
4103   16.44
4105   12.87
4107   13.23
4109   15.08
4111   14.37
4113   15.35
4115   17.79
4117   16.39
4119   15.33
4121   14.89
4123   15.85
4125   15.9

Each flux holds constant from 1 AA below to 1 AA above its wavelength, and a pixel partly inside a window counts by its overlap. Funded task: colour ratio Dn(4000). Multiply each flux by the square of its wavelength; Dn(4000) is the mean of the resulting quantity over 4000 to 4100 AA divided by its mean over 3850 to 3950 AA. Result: 1.4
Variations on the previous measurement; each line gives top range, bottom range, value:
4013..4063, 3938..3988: 1.38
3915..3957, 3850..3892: 1.02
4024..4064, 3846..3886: 1.38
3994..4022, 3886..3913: 1.40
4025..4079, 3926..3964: 1.48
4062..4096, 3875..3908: 1.57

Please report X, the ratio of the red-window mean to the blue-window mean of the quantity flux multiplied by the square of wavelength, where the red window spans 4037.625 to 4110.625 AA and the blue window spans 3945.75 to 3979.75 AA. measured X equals 1.48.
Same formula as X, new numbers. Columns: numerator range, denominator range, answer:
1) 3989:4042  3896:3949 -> 1.35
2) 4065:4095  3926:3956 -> 1.53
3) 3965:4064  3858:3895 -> 1.30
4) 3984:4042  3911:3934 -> 1.36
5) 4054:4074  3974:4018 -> 1.15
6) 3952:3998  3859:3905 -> 1.06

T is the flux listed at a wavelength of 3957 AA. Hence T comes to 13.08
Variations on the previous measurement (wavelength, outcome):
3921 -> 15.27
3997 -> 14.04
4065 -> 17.99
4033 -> 13.66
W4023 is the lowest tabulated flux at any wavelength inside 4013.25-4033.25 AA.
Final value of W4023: 13.66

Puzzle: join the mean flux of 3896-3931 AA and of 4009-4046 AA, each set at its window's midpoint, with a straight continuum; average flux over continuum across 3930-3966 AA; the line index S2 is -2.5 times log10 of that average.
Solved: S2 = 0.19 mag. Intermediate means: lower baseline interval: 13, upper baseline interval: 16.7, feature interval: 11.9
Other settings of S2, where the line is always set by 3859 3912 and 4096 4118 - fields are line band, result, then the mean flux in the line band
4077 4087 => -0.11 mag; 16.2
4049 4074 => -0.16 mag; 16.7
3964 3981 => 0.29 mag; 10.4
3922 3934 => 0.23 mag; 10.5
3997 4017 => -0.14 mag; 15.8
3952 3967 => 0.12 mag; 12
